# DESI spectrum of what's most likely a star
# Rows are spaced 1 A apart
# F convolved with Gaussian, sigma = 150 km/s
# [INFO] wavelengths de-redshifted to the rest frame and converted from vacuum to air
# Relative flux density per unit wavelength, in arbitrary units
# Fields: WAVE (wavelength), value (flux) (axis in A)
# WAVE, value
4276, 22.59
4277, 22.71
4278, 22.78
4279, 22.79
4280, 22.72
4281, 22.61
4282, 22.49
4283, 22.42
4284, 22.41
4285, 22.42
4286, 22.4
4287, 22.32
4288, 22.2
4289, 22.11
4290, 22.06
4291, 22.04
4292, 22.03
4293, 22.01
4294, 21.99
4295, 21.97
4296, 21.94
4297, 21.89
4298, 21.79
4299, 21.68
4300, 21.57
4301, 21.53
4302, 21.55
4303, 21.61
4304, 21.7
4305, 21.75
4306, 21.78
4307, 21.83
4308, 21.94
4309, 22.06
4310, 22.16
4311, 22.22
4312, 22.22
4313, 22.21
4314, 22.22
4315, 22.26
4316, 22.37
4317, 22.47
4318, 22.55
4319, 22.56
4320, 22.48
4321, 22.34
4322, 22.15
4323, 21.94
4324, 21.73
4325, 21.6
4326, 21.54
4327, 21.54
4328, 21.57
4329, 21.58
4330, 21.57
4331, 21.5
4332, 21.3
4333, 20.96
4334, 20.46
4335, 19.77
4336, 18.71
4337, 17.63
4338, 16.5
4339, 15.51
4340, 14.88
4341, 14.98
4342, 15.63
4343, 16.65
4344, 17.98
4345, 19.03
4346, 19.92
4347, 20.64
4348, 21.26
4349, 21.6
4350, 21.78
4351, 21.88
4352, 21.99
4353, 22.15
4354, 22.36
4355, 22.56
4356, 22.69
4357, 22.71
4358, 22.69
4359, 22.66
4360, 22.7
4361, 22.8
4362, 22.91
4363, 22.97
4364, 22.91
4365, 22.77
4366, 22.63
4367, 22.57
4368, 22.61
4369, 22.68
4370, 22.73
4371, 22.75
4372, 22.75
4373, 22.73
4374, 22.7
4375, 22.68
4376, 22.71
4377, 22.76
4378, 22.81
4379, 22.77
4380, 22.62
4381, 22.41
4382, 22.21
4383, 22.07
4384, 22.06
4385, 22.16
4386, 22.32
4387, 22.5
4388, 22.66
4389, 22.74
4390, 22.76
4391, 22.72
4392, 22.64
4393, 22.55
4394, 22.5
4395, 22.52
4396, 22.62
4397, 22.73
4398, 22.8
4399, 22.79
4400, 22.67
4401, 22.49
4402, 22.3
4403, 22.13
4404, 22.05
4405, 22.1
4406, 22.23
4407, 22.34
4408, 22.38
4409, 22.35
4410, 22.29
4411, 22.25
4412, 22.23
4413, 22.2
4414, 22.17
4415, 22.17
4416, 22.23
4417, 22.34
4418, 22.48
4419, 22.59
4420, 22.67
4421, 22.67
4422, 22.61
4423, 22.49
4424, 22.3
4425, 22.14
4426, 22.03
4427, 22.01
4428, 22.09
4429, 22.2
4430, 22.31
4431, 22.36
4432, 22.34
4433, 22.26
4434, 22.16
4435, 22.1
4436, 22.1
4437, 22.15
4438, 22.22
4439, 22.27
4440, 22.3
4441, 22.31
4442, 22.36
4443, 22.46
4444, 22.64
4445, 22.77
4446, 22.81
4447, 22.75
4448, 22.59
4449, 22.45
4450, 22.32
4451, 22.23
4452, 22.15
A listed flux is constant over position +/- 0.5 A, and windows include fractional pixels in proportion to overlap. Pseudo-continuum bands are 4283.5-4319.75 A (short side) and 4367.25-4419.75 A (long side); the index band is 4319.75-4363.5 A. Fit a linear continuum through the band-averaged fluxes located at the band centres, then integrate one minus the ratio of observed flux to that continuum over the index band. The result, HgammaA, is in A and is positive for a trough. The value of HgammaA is 3.10 A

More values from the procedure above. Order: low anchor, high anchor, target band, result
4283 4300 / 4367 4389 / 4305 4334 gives 0.4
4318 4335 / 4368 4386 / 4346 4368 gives -0.1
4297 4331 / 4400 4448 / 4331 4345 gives 2.6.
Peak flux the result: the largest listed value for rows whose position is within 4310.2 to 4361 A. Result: 22.8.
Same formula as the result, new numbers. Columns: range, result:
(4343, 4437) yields 22.97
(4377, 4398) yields 22.81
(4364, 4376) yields 22.91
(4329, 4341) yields 21.58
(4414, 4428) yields 22.67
